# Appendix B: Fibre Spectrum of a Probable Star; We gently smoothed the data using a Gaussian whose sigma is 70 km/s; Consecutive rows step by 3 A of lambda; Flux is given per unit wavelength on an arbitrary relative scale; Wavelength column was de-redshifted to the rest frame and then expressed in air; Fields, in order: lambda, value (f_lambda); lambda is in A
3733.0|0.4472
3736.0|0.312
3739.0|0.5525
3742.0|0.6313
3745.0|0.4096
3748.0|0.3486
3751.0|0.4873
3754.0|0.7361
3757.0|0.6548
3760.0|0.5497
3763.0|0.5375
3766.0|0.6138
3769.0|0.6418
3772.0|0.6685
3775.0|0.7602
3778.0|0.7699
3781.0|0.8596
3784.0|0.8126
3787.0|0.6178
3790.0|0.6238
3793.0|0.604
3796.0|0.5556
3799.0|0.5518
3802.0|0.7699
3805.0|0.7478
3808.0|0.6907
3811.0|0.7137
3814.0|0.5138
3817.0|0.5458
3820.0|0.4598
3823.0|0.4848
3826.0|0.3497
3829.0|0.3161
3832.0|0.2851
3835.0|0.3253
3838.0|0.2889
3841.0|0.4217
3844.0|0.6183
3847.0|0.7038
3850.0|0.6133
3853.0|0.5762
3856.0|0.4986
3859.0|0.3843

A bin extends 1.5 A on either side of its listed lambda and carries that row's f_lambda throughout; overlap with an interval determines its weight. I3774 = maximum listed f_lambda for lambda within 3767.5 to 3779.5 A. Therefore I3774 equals 0.7699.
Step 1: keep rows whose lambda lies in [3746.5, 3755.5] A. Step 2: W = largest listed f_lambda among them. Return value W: 0.7361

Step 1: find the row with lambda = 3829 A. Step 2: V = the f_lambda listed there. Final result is 0.3161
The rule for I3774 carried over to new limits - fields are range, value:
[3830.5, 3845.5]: 0.6183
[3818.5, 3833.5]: 0.4848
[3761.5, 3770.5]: 0.6418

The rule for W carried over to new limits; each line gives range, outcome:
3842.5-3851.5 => 0.7038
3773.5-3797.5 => 0.8596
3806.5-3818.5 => 0.7137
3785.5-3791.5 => 0.6238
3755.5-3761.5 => 0.6548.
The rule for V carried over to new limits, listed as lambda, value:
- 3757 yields 0.6548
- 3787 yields 0.6178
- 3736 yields 0.312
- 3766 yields 0.6138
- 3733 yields 0.4472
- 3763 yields 0.5375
